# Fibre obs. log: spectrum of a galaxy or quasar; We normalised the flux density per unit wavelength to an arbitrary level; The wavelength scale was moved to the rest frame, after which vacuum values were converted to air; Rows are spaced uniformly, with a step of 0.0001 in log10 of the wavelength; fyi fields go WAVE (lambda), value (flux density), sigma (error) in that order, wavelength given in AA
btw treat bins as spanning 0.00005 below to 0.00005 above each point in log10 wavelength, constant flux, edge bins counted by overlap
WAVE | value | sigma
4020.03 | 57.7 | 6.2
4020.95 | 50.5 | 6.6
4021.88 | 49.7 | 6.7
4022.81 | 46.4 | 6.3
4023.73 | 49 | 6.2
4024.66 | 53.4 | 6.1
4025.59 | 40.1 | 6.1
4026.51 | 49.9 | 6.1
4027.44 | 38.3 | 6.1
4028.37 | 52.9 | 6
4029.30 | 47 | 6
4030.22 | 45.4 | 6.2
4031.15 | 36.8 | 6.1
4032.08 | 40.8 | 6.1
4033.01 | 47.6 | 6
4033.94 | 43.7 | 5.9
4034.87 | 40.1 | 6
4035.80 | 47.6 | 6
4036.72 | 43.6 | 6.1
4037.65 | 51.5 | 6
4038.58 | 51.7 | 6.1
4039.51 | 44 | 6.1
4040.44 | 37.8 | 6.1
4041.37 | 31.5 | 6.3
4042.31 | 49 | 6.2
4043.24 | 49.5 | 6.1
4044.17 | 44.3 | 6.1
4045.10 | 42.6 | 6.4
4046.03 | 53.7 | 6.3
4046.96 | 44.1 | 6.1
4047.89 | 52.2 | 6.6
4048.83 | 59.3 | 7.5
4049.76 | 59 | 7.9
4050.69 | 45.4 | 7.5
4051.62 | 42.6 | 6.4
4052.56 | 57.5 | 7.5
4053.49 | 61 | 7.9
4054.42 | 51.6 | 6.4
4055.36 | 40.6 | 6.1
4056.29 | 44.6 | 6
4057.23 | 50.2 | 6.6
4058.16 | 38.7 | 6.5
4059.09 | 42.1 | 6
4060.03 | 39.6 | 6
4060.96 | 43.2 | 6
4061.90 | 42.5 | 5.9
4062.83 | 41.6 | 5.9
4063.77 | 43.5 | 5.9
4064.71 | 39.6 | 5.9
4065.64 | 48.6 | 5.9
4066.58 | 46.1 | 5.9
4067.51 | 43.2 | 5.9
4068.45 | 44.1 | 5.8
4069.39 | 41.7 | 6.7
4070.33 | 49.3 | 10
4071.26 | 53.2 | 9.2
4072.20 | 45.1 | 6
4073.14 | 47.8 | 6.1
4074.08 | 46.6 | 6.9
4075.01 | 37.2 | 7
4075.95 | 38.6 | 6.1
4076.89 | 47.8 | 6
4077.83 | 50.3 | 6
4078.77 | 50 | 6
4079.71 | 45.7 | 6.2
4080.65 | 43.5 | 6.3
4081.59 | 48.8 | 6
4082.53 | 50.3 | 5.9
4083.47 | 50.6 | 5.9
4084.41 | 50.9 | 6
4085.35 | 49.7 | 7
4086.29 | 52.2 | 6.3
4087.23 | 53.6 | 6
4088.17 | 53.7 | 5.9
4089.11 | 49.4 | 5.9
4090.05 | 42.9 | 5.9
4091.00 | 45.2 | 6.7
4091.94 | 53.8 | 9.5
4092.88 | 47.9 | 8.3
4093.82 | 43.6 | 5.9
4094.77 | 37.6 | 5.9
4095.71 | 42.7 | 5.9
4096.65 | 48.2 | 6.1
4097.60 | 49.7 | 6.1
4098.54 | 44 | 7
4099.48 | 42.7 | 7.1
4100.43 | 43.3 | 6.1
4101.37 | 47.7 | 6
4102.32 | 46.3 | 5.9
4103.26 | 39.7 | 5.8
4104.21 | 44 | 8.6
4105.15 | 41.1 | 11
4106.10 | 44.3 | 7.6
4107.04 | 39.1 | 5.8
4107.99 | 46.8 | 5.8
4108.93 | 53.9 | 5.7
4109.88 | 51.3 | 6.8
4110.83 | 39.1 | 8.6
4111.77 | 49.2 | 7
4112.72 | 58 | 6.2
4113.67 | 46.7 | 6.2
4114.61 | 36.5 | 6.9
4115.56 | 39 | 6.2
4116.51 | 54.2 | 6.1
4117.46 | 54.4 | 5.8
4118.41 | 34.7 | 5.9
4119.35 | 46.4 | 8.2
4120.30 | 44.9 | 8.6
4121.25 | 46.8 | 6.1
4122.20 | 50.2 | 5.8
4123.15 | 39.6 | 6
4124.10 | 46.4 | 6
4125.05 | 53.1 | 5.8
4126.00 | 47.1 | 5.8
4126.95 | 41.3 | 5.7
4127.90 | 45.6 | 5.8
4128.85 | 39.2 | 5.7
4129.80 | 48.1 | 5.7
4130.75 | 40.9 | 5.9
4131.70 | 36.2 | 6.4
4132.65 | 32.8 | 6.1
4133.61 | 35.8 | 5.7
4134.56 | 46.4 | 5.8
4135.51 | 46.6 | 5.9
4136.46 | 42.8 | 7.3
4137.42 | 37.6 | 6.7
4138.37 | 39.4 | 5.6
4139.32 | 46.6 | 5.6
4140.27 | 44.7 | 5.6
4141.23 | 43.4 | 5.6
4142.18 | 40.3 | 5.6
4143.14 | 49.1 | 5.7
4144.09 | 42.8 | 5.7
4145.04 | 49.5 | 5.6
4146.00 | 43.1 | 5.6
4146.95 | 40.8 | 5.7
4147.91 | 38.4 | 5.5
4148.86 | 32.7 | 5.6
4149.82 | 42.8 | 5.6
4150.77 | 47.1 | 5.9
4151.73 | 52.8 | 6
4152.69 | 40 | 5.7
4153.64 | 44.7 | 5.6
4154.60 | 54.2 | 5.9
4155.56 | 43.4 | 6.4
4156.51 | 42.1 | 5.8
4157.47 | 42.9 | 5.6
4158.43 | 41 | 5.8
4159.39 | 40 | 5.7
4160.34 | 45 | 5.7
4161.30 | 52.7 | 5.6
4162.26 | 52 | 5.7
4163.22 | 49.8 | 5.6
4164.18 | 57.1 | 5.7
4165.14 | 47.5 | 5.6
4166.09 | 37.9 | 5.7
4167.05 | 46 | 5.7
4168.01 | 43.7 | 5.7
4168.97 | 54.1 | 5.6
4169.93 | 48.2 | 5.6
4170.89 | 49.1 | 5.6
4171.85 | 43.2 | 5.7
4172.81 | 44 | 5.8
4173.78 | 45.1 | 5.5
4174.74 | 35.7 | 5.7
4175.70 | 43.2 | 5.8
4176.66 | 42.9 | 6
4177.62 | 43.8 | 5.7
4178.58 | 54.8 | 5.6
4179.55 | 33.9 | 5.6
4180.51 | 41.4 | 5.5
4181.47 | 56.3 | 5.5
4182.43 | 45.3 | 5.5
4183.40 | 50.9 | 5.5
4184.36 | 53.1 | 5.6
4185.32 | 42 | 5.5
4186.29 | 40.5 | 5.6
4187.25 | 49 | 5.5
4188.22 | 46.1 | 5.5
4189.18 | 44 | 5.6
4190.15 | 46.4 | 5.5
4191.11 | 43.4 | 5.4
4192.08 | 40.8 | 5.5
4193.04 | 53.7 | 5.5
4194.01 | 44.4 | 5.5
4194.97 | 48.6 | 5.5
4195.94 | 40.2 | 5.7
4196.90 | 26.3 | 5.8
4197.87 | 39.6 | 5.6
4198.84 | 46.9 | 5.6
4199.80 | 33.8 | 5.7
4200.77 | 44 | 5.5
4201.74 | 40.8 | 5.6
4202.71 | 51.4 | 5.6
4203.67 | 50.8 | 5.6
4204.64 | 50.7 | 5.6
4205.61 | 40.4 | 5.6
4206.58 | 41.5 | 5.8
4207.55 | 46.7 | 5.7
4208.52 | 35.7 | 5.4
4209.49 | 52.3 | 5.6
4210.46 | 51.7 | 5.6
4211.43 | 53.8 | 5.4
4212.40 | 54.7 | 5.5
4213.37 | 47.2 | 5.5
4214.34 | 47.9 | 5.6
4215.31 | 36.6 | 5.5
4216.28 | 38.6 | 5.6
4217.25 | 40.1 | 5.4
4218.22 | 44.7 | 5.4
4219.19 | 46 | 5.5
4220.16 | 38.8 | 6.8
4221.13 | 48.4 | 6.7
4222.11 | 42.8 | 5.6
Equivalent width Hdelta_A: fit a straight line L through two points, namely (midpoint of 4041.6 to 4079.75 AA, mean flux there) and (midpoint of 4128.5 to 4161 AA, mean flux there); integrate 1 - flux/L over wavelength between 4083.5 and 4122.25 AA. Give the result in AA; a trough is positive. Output -1.5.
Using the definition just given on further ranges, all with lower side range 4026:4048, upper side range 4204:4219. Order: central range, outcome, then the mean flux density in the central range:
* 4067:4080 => -0.16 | 45.8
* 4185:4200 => 0.82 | 43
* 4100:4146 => 0.93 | 44.4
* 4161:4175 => -0.53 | 47.2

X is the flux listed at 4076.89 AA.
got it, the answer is 47.8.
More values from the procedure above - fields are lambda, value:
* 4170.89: 49.1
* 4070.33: 49.3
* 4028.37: 52.9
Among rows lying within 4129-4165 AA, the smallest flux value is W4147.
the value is 32.7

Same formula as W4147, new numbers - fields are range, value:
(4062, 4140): 32.8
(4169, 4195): 33.9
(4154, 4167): 37.9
